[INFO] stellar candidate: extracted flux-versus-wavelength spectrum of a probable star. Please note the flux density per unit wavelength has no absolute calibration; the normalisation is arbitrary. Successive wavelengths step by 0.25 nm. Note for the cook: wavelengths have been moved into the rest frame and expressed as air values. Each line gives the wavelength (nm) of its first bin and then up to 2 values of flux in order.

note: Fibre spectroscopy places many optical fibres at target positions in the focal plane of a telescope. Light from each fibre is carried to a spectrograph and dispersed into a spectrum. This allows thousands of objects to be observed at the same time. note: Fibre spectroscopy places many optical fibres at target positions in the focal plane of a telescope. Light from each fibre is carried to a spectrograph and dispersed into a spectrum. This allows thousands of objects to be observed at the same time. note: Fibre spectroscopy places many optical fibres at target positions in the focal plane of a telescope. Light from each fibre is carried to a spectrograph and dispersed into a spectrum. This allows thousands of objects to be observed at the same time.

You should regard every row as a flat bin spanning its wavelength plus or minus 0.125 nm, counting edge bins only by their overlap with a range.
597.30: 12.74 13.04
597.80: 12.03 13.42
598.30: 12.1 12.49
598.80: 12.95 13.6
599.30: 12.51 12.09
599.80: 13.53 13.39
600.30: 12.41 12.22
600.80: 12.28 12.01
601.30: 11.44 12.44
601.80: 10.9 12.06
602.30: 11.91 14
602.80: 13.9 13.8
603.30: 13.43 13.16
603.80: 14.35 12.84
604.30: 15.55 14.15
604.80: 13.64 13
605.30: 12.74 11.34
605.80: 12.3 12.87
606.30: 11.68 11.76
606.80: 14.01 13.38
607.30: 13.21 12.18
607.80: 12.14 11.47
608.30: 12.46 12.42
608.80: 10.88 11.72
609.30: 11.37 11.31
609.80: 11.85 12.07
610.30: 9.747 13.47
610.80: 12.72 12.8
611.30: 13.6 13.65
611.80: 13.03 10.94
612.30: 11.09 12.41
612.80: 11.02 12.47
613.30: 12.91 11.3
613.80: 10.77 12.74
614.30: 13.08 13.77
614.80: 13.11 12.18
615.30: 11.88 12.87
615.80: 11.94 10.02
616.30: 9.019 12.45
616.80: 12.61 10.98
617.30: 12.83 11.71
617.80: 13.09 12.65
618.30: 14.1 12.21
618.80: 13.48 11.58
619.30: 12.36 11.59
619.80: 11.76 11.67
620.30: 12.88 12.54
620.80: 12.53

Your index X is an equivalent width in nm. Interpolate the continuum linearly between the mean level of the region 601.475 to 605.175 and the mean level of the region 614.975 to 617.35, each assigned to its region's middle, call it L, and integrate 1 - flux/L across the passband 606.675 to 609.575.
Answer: 0.10 nm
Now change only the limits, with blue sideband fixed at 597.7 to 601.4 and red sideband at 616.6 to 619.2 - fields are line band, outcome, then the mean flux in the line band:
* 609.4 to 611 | 0.08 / 11.9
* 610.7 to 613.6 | 0.04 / 12.4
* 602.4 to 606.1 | -0.25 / 13.4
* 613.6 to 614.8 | 0.00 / 12.6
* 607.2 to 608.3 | 0.03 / 12.3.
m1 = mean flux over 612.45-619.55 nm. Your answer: 12.2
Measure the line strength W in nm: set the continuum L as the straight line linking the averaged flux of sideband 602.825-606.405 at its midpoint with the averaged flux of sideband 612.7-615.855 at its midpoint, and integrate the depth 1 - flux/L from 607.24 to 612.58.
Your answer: 0.27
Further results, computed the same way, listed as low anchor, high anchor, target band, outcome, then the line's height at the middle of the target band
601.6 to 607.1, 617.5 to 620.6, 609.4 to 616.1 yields 0.26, 12.7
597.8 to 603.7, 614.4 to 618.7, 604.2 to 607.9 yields -0.11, 12.5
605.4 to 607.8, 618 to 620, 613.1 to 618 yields 0.15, 12.5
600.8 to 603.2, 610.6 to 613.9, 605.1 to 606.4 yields 0.02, 12.4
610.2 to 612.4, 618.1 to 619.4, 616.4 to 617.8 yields 0.06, 12.7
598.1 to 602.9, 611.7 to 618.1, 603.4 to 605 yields -0.19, 12.4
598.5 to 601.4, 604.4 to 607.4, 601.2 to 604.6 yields -0.11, 12.7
